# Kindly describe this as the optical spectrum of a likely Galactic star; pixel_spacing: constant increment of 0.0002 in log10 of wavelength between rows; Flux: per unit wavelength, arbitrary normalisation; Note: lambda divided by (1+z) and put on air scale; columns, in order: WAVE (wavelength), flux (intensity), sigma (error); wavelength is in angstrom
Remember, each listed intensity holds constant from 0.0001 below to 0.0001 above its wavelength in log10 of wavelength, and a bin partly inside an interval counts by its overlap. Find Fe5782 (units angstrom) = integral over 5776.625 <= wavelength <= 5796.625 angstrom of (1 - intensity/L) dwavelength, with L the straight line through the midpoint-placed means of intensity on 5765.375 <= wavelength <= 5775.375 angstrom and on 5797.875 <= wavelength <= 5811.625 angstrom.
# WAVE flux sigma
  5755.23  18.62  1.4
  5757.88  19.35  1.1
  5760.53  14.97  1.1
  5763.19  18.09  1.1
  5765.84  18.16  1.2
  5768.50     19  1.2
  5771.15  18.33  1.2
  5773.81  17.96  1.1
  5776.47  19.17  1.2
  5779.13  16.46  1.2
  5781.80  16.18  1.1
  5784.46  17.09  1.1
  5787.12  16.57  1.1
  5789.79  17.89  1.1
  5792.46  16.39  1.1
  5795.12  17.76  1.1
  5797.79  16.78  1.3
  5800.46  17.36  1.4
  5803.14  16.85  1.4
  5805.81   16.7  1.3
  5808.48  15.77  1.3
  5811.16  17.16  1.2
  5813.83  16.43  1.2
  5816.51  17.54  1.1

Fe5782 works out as 0.6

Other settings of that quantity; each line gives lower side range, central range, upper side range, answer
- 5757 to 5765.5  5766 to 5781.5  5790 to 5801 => -0.6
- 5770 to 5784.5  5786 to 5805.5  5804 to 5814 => -0.1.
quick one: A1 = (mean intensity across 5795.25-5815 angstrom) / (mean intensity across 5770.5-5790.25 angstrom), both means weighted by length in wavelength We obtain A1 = 0.96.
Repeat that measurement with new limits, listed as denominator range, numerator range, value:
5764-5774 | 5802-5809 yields 0.90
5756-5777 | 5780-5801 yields 0.94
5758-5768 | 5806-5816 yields 0.95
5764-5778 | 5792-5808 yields 0.92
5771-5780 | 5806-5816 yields 0.92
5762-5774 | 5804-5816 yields 0.91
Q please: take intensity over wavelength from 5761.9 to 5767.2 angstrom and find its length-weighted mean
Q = 18.1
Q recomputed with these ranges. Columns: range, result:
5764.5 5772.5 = 18.5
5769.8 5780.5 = 18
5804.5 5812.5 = 16.6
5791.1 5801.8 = 17.1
